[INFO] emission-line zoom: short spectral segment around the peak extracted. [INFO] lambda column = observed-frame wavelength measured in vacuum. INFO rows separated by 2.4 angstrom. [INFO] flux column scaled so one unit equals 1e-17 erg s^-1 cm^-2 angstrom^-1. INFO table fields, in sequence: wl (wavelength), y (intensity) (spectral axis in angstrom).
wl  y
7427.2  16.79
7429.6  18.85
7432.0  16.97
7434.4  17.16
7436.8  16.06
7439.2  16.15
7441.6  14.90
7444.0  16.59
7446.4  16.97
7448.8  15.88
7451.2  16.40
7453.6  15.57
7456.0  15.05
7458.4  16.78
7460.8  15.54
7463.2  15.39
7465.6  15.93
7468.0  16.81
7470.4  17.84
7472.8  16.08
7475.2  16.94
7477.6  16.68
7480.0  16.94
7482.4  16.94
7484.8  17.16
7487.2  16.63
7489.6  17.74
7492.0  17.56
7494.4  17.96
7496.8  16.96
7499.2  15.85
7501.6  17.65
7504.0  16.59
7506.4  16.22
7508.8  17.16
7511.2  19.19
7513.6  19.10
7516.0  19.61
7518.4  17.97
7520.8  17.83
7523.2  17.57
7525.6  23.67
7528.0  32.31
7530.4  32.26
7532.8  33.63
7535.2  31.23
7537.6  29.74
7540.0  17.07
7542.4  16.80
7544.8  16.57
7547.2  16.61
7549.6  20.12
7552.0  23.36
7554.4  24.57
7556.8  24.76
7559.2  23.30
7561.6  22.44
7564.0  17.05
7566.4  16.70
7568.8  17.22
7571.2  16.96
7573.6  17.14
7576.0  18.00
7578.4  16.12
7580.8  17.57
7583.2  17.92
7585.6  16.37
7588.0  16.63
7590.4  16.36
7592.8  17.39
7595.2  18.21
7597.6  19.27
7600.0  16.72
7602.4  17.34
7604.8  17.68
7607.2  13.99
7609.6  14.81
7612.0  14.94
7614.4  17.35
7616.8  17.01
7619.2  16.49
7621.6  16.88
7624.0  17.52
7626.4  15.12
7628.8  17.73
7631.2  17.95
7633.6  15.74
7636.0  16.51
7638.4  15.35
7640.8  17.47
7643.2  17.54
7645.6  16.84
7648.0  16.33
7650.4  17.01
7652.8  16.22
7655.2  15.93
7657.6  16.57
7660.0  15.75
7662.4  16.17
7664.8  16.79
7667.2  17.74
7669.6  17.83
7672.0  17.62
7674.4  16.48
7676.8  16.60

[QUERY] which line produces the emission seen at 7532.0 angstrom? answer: H-alpha 6563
